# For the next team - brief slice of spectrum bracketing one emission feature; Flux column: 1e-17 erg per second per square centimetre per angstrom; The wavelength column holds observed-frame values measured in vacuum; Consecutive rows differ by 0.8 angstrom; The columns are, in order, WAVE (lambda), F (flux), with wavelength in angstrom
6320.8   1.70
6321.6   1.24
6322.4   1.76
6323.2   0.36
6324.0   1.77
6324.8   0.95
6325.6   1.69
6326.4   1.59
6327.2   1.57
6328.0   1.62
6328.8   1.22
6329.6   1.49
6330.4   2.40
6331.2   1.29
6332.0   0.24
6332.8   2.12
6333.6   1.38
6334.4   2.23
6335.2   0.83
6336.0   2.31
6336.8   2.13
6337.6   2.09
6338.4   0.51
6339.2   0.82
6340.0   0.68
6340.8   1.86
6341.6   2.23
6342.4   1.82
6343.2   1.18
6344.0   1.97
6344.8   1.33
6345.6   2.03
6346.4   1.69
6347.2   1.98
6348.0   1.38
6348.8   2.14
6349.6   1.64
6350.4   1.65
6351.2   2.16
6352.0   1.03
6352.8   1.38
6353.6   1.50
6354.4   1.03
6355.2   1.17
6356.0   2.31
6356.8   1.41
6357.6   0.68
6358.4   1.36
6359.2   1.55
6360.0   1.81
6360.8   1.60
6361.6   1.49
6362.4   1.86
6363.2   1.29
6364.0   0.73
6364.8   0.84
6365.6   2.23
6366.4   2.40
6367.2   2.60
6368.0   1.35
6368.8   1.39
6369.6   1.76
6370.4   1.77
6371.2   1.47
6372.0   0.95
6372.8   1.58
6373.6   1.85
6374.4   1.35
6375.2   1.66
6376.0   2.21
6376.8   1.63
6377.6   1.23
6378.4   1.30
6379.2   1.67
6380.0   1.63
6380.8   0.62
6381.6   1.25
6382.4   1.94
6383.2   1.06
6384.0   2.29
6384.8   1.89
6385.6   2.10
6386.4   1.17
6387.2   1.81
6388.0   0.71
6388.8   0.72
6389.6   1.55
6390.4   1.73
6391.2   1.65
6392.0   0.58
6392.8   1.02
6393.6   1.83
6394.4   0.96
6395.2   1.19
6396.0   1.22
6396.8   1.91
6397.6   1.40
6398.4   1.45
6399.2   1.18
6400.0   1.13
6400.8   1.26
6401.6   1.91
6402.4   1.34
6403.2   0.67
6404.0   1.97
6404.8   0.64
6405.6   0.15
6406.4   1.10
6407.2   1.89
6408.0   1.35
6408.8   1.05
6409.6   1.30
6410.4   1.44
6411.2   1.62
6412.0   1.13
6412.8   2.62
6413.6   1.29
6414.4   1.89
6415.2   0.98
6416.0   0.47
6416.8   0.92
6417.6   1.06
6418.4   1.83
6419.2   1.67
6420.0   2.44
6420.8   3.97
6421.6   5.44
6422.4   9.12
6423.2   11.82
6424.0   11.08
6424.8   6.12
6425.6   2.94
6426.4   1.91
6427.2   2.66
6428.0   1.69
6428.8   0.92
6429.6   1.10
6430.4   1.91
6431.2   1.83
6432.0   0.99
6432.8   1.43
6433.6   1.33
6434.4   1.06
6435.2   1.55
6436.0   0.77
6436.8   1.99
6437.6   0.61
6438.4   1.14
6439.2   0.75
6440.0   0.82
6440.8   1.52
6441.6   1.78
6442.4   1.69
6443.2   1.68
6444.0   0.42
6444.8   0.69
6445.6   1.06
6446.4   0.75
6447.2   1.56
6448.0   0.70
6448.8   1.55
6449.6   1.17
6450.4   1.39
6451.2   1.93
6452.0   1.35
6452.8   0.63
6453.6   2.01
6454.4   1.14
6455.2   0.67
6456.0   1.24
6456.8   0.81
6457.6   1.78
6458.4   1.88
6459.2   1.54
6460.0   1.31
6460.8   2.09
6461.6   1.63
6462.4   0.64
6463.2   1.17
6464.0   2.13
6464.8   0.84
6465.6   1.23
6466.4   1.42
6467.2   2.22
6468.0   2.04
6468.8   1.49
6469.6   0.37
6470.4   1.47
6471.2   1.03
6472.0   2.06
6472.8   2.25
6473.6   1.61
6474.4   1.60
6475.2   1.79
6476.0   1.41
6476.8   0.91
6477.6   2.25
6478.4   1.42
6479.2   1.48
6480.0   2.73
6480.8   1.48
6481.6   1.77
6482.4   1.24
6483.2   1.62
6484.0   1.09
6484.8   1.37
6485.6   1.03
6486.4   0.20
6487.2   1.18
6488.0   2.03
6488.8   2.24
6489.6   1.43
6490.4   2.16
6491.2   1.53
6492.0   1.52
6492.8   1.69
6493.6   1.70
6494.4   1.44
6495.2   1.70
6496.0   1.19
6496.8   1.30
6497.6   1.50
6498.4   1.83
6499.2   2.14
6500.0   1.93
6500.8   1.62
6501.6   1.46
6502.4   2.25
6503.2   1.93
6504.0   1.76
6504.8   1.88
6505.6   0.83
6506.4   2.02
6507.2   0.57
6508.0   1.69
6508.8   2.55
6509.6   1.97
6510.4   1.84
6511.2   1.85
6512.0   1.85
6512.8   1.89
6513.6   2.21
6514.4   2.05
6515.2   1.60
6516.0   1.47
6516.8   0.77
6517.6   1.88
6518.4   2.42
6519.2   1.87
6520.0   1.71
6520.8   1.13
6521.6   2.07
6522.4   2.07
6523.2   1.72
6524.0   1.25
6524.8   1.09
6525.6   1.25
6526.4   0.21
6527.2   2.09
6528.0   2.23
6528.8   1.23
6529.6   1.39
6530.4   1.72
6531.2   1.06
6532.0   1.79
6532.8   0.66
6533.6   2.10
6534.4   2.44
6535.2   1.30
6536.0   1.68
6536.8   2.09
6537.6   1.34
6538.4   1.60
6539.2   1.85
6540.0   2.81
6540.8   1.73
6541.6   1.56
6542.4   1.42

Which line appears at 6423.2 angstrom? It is H-beta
